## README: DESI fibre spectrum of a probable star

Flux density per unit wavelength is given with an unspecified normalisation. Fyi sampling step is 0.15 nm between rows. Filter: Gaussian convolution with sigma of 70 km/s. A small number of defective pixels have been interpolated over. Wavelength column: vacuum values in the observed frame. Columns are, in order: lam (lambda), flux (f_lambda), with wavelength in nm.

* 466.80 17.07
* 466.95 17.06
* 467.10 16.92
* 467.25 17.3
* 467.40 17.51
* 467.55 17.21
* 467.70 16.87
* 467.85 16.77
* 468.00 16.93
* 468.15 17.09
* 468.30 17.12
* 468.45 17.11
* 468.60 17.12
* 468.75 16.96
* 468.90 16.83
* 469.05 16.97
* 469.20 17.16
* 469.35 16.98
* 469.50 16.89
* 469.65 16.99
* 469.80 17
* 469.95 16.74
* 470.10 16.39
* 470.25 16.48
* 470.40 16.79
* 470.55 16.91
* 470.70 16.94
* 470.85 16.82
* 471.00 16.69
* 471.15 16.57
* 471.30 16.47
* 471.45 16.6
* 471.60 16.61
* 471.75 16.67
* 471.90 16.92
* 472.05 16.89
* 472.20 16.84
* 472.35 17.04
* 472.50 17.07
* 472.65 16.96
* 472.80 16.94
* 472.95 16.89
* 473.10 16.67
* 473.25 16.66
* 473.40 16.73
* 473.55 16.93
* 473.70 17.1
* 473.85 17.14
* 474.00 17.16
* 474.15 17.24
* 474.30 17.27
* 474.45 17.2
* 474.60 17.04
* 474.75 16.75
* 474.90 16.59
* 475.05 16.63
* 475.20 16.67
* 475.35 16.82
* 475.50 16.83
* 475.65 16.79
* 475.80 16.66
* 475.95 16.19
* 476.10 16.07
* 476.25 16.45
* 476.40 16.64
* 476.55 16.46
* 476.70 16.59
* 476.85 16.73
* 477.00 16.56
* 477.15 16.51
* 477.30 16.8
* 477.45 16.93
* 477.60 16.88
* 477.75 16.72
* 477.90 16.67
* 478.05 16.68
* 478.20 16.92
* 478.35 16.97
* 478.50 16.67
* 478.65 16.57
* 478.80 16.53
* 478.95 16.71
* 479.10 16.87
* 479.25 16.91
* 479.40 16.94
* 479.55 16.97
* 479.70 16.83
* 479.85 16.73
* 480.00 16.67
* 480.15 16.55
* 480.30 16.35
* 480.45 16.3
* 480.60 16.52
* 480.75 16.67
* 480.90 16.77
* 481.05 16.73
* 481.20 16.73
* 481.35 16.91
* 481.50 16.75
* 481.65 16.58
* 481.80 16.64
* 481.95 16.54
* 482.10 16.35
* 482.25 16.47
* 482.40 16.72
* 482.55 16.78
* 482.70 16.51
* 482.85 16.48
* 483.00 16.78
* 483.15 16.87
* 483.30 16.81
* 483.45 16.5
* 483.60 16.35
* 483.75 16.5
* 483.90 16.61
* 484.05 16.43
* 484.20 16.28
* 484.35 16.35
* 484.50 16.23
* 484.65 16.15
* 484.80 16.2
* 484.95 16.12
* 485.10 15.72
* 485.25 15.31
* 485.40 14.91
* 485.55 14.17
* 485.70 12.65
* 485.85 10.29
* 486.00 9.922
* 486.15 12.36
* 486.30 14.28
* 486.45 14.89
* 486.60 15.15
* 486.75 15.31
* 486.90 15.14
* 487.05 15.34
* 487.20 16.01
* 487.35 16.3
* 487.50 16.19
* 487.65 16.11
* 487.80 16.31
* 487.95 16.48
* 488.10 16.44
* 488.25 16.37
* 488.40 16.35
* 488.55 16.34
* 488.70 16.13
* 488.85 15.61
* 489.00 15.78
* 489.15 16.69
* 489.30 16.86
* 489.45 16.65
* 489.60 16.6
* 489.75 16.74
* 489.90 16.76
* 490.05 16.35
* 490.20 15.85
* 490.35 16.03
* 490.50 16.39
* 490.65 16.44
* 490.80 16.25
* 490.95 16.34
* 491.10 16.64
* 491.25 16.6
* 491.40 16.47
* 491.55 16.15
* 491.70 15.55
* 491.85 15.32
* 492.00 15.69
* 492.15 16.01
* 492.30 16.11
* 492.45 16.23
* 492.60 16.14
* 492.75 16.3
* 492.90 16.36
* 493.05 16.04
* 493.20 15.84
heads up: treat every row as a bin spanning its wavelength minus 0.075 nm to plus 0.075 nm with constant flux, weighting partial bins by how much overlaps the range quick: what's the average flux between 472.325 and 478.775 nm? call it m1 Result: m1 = 16.8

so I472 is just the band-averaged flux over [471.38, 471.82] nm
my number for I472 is 16.6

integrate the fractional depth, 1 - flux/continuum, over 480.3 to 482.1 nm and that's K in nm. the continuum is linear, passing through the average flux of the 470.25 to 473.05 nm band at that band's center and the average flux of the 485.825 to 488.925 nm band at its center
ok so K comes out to -0.09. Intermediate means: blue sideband 16.8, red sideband 15.2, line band 16.6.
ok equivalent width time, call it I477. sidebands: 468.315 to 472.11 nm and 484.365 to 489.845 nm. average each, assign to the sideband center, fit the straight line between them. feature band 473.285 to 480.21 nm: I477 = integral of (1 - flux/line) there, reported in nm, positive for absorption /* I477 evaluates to -0.21 nm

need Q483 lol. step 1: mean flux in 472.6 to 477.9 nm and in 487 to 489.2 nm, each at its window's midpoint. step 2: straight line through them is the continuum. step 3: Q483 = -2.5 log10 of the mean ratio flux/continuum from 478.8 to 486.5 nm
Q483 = 0.03 mag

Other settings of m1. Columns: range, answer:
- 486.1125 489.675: 15.9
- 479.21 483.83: 16.6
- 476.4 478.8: 16.7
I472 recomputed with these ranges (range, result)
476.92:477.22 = 16.5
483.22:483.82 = 16.5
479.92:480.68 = 16.5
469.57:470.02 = 16.9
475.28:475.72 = 16.8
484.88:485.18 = 15.9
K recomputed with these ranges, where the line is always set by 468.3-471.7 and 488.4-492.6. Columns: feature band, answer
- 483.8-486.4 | 0.27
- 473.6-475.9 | -0.03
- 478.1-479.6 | -0.02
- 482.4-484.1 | -0.02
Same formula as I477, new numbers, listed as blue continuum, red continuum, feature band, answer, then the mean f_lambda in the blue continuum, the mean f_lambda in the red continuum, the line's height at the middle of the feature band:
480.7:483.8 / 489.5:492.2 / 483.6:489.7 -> 0.34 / 16.6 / 16.2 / 16.4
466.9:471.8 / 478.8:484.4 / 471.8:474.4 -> -0.02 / 16.9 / 16.6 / 16.8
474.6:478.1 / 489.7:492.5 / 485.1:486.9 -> 0.29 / 16.6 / 16.2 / 16.4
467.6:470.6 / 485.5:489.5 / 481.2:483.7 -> -0.15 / 16.9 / 15.2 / 15.7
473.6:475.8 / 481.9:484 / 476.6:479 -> 0.01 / 16.9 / 16.6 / 16.8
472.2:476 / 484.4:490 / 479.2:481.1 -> -0.05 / 16.9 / 15.4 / 16.2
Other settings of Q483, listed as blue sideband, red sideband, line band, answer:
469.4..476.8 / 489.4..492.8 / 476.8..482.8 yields -0.01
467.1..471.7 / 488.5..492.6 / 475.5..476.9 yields 0.01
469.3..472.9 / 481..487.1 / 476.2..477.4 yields -0.02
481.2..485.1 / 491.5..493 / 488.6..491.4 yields -0.02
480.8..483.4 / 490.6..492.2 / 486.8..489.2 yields 0.02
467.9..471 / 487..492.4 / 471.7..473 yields -0.01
